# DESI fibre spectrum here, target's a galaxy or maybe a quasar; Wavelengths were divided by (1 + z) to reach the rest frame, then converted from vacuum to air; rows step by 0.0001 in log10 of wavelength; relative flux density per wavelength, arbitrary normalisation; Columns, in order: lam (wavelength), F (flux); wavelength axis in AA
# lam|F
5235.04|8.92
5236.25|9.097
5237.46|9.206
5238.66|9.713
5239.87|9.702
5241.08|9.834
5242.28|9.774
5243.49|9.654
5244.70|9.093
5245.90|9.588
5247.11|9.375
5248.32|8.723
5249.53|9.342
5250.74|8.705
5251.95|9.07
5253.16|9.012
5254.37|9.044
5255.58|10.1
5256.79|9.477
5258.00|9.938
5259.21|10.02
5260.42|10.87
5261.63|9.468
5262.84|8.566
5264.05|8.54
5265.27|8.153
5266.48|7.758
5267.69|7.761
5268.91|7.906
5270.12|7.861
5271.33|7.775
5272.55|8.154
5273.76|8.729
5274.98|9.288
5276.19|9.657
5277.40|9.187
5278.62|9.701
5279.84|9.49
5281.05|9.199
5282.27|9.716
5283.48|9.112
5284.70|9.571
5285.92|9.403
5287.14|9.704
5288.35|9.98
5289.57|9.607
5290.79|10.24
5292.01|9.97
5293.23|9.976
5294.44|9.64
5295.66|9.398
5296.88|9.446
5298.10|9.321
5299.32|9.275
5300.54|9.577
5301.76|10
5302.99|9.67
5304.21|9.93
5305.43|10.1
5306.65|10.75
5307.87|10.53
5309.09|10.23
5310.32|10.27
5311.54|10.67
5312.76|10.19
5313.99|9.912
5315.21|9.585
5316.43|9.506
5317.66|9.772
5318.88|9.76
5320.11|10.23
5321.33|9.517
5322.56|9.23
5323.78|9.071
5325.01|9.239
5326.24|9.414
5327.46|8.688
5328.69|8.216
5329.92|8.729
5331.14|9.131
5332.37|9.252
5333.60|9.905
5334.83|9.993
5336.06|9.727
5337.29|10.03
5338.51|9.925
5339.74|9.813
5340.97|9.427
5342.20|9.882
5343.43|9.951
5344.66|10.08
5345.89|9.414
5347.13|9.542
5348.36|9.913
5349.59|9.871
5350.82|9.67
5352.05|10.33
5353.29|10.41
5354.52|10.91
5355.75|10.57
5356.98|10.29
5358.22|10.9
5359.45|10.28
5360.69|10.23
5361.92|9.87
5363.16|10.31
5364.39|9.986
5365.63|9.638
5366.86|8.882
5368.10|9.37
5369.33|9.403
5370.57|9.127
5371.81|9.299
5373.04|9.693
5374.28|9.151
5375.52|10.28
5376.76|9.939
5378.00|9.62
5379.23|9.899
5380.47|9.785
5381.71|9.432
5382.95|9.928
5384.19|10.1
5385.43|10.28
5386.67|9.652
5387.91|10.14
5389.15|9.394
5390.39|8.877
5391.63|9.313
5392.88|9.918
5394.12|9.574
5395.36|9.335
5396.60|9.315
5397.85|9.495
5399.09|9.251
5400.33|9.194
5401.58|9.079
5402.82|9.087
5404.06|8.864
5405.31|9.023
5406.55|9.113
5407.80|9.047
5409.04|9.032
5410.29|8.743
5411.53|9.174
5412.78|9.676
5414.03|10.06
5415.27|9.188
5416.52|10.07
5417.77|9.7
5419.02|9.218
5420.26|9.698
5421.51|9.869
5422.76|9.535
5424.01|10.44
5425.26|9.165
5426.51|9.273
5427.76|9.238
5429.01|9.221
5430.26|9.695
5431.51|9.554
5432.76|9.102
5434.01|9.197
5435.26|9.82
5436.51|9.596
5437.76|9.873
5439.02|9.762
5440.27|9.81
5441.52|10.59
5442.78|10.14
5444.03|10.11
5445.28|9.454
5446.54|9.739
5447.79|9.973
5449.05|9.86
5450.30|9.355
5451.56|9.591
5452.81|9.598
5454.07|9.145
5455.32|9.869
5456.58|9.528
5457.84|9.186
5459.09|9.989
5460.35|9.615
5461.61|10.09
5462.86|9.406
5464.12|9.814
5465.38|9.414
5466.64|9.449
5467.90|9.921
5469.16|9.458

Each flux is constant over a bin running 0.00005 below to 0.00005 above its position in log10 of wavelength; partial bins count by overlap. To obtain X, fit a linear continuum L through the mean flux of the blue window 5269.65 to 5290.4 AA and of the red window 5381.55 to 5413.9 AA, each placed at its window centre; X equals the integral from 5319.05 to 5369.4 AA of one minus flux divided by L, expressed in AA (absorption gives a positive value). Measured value -2.3 AA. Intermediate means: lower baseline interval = 9.2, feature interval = 9.74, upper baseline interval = 9.39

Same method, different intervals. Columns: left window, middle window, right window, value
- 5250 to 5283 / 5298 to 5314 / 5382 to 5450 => -1.59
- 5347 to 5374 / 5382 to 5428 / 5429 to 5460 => 1.57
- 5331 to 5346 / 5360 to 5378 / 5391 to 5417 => -0.20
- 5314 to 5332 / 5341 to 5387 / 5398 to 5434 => -2.69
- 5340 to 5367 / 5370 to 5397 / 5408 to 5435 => 0.39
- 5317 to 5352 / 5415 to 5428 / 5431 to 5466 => 0.07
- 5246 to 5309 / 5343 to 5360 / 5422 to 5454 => -1.20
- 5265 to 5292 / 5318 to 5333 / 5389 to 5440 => -0.09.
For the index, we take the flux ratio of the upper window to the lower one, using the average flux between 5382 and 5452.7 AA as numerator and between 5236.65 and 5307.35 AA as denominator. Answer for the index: 1.02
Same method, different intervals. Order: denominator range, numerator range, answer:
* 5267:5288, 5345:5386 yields 1.10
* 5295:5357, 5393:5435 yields 0.96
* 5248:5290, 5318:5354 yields 1.06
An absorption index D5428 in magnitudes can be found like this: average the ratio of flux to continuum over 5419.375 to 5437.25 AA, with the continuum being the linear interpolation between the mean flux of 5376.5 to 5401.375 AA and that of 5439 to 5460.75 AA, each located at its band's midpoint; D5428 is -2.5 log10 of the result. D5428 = 0.02 mag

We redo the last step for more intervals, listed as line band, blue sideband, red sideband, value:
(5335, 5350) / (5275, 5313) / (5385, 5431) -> -0.019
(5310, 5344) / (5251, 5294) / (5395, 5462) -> -0.033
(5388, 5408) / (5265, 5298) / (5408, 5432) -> 0.020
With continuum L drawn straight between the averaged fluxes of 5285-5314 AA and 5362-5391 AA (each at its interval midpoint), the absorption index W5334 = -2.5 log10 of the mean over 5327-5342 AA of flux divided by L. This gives 0.04 mag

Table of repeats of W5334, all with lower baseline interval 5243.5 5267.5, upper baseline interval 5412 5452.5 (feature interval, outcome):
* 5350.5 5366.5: -0.09 mag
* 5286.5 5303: -0.05 mag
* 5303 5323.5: -0.07 mag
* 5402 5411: 0.07 mag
